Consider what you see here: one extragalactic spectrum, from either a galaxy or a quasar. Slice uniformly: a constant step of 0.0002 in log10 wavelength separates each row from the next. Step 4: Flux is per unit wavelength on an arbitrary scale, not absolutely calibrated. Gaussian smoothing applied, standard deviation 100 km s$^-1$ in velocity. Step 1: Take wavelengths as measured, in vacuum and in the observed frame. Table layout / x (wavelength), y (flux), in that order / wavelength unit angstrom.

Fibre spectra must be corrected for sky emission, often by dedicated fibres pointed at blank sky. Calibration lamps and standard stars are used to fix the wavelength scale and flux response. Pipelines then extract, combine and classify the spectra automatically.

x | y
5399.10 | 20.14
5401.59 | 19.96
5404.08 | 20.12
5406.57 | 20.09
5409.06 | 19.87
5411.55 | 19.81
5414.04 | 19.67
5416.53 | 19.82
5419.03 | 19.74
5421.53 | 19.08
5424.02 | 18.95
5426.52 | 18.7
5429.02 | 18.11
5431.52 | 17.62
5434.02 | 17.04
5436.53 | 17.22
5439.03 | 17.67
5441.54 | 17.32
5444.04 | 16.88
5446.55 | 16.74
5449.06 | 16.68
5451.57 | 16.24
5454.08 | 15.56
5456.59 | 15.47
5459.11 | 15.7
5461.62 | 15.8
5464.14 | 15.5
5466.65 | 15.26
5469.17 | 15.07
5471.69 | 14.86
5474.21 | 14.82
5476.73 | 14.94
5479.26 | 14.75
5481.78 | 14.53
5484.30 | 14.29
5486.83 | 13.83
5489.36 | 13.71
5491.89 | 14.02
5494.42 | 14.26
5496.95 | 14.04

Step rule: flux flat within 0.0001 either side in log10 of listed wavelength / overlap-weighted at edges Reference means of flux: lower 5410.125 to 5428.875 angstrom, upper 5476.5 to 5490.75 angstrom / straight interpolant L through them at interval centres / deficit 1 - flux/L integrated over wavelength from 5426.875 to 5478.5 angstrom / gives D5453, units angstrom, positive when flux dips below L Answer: 1.4 angstrom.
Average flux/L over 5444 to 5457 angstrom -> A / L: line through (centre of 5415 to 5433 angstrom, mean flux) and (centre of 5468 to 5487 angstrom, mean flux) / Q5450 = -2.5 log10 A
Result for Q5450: 0.04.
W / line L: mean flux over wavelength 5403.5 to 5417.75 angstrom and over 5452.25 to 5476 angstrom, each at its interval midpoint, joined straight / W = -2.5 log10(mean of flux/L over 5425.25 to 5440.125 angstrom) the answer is 0.02 mag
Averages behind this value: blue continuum 19.9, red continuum 15.4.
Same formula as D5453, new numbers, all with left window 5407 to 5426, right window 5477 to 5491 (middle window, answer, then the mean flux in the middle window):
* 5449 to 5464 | 0.55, 15.8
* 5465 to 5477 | 0.21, 15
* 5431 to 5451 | 0.60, 17.1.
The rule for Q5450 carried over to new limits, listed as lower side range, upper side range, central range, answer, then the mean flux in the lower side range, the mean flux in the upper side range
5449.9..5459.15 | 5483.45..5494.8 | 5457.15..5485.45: -0.01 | 15.8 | 14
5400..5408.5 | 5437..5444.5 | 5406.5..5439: -0.01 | 20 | 17.3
